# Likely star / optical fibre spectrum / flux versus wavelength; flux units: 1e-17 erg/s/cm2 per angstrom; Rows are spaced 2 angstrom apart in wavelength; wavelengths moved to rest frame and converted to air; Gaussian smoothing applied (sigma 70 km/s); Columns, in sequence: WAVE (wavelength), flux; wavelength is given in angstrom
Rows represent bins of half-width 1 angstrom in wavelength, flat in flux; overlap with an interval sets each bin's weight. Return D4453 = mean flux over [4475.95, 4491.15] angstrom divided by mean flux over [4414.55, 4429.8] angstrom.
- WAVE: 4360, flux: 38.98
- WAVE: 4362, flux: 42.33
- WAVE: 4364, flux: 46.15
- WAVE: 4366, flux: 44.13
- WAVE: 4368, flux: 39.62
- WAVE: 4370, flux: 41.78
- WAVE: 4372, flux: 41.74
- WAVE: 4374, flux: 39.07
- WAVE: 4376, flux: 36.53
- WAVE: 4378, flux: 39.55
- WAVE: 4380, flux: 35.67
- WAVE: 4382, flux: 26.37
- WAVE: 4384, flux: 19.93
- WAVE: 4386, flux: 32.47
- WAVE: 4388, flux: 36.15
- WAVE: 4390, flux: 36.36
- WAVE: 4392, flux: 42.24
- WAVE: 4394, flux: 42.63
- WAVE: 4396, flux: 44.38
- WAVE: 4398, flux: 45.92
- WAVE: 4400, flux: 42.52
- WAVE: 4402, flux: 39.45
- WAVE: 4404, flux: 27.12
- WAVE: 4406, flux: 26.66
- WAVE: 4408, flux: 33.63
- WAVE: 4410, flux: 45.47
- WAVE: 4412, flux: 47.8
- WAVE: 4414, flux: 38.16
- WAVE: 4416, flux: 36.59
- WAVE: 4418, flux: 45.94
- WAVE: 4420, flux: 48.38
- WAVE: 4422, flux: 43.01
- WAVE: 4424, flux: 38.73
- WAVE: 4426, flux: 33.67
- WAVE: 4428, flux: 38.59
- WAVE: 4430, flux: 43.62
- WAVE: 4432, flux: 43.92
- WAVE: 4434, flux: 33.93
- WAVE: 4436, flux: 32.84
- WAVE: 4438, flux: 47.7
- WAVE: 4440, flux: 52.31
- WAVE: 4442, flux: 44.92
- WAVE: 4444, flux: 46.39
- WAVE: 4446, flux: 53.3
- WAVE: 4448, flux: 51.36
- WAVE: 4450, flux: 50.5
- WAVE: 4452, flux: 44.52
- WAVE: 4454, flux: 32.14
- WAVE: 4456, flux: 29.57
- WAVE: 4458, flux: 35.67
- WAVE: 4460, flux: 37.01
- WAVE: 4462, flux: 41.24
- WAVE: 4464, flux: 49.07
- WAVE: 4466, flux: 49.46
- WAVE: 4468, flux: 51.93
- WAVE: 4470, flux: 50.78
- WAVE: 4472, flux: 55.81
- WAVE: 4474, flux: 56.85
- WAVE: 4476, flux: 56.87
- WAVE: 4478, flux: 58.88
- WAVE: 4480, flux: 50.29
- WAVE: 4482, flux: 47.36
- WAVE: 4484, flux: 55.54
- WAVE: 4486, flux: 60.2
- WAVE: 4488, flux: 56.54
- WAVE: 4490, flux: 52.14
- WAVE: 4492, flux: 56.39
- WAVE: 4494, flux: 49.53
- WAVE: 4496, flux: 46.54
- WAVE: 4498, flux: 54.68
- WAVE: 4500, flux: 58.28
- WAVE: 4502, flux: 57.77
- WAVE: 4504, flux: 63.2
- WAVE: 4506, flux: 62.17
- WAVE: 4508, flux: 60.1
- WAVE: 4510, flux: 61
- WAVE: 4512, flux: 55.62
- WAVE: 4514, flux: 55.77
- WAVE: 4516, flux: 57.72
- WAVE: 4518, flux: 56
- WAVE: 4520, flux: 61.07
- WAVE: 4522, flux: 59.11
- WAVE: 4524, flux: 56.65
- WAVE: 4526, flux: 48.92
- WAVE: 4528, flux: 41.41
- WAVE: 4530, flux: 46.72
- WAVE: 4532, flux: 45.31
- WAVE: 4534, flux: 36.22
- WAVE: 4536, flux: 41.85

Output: 1.34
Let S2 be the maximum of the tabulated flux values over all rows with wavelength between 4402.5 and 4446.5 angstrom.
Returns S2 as 53.3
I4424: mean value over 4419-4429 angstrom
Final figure 40.5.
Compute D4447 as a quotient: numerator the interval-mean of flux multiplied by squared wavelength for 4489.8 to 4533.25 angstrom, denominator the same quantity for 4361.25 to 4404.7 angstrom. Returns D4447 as 1.51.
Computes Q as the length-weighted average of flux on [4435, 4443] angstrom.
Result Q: 44.4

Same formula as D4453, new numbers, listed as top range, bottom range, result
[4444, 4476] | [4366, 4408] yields 1.25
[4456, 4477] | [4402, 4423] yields 1.21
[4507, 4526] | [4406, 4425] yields 1.40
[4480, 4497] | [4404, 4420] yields 1.36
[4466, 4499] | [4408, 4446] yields 1.27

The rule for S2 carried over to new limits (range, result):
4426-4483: 58.88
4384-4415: 47.8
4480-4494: 60.2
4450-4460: 50.5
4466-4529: 63.2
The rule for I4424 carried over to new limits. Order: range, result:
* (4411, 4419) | 42.1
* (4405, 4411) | 35.3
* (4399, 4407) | 33.9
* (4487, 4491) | 54.3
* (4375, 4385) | 31.6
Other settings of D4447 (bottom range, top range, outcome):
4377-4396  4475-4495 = 1.62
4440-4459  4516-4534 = 1.22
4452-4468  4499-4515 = 1.50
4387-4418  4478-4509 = 1.47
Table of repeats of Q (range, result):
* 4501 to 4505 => 60.5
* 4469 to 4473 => 53.3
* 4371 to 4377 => 39.1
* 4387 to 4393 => 38.2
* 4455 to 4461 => 34.1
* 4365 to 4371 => 41.8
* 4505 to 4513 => 59.7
